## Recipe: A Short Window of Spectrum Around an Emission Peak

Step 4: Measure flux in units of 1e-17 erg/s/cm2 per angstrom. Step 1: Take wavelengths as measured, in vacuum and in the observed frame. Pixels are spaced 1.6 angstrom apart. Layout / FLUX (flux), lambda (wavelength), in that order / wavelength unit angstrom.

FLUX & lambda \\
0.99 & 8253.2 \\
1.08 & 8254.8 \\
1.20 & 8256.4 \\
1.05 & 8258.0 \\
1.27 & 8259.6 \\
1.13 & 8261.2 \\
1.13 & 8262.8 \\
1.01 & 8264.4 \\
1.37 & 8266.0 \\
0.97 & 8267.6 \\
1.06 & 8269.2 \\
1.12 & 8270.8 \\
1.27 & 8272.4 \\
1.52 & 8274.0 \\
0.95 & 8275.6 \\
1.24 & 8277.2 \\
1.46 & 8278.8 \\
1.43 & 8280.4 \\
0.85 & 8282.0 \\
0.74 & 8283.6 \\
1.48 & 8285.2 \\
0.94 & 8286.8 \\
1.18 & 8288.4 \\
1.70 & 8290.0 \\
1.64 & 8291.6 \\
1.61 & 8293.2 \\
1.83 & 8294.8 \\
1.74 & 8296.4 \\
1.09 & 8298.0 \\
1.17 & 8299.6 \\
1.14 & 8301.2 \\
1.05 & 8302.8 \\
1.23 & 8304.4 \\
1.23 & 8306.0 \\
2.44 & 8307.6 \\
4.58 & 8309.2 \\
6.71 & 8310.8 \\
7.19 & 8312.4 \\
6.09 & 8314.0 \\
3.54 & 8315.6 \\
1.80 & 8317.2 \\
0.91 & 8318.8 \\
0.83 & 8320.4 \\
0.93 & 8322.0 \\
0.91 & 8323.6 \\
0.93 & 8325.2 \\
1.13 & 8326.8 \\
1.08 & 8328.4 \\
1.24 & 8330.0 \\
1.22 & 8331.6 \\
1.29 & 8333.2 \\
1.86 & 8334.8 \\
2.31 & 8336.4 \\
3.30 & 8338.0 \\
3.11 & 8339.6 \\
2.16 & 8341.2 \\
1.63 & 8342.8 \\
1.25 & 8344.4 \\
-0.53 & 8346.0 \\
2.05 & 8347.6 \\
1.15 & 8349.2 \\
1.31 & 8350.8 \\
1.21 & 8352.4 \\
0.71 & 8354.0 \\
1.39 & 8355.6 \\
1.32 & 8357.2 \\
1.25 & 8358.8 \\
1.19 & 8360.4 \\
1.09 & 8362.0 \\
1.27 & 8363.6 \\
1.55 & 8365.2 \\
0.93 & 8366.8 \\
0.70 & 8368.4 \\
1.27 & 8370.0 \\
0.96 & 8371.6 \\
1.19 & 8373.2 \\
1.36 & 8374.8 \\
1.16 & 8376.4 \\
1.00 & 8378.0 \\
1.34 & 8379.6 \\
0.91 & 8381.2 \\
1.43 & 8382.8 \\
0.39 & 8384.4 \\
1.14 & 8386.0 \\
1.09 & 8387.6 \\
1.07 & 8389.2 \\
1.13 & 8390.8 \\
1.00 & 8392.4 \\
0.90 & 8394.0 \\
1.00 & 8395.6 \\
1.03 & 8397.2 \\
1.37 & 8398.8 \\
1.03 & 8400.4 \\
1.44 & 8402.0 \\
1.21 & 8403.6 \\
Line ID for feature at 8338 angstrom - [N II]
